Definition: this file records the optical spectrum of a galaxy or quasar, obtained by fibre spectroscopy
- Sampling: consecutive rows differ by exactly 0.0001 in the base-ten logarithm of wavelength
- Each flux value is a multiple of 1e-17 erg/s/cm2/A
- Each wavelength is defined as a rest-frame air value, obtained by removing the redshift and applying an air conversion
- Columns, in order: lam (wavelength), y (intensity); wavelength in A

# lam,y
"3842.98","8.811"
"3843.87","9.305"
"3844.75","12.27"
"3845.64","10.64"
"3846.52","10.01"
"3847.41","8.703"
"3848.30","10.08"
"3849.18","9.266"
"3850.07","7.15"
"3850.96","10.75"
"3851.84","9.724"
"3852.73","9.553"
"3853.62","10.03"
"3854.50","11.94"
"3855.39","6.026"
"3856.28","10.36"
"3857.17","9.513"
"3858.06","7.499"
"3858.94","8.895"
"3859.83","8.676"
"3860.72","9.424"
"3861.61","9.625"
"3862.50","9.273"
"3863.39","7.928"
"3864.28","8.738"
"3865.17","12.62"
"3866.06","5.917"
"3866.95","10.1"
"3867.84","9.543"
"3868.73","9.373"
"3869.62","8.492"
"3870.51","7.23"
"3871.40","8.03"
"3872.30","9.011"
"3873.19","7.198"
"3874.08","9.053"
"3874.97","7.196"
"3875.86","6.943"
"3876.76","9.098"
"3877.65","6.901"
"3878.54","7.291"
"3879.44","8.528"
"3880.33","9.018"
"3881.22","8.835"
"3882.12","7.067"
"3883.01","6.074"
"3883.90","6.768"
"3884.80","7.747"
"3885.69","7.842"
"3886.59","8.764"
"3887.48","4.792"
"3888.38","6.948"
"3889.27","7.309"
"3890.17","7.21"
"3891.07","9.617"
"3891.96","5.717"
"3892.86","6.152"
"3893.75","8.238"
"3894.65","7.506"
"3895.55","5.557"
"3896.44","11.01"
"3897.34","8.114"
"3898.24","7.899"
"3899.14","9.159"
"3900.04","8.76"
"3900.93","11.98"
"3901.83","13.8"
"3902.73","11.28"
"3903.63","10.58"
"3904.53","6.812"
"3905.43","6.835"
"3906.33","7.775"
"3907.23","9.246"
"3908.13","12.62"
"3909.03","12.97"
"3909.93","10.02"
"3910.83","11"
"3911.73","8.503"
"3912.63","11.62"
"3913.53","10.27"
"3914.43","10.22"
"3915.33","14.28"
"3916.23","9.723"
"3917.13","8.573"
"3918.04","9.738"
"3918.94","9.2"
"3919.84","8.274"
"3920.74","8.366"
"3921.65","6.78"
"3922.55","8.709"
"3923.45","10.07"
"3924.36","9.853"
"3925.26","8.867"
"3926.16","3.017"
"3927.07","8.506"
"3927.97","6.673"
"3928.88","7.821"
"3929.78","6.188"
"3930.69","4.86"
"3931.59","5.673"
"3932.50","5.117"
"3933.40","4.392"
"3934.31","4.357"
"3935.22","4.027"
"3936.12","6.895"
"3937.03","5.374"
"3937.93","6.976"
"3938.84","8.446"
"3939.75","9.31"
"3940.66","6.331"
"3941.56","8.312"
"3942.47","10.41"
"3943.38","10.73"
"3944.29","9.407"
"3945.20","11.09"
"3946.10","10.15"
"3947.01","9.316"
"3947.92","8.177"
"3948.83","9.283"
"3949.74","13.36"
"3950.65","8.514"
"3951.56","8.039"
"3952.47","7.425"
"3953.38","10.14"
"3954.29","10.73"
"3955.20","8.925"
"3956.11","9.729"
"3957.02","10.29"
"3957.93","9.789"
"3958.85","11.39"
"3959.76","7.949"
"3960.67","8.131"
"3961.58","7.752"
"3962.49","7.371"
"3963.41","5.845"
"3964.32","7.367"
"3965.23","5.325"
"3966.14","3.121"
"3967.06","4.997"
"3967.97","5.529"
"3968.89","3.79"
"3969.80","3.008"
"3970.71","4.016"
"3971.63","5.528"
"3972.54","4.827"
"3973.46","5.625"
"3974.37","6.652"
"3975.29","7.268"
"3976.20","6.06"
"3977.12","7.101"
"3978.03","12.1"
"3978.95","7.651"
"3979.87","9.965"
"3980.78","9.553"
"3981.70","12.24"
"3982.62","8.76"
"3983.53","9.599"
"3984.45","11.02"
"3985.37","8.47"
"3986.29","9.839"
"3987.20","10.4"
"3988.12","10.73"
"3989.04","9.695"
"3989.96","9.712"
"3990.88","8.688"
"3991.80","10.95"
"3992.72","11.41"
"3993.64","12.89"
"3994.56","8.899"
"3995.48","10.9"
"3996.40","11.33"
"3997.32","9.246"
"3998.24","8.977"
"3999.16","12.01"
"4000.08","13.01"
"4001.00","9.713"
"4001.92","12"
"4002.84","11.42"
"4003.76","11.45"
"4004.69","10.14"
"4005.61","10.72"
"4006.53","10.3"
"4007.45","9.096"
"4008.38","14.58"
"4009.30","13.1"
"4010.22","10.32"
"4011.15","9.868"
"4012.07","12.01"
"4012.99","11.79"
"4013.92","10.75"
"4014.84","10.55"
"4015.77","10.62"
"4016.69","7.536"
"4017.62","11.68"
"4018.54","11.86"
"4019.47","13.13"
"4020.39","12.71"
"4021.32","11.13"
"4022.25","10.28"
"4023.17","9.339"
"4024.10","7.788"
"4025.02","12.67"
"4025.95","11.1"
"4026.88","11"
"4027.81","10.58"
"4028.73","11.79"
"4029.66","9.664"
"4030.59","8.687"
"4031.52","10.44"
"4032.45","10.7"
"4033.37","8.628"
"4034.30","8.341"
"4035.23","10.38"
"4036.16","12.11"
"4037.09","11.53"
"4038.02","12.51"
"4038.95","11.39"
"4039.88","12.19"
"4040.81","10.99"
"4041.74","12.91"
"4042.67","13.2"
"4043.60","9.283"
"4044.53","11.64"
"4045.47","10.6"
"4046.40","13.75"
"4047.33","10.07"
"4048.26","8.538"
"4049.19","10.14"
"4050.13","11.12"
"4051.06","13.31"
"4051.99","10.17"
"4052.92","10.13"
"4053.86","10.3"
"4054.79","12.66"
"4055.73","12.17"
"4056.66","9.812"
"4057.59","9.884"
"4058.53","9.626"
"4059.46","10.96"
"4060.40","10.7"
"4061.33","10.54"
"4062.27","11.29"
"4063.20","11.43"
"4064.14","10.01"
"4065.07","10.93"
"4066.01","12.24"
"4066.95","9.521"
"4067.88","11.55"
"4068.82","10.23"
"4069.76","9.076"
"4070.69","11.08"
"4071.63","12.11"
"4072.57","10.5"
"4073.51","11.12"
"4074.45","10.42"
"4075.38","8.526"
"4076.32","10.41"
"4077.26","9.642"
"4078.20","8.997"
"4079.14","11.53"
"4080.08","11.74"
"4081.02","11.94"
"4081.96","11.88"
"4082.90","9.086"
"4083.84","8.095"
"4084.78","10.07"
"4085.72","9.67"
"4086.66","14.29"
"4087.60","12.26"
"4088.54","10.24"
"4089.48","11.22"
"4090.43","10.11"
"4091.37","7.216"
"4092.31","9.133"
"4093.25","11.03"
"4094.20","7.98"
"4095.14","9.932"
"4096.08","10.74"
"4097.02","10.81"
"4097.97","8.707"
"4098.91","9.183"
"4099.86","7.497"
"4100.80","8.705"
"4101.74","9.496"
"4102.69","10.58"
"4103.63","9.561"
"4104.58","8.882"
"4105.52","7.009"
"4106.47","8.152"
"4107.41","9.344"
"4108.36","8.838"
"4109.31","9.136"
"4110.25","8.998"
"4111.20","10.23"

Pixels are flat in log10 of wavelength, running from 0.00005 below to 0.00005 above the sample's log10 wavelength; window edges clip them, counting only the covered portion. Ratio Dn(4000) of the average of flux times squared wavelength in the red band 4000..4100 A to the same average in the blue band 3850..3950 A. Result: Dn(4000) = 1.4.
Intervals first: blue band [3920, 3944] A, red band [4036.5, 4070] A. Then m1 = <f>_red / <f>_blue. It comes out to 1.53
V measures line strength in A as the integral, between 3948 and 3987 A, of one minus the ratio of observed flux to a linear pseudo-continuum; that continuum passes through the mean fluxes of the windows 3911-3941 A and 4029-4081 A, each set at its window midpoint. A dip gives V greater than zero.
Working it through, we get 3.5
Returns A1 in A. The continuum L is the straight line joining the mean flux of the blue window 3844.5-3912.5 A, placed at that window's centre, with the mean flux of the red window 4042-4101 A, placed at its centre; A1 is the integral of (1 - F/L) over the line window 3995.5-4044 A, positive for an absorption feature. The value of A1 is -4.3 A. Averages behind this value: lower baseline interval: 8.79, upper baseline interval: 10.5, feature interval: 10.9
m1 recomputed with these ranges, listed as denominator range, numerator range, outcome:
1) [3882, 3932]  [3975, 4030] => 1.23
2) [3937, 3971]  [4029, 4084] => 1.33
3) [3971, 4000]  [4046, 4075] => 1.16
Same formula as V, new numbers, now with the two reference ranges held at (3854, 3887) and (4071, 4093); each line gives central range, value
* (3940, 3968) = 1.9 A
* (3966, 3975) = 4.4 A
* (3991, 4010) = -2.7 A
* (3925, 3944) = 4.8 A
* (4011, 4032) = -1.9 A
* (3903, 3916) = -2.0 A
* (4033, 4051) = -1.8 A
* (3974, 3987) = 0.6 A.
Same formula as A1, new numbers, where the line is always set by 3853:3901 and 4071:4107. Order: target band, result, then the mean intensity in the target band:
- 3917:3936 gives 3.5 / 7.07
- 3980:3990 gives -1.0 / 10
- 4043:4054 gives -1.3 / 10.8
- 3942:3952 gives -1.2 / 9.86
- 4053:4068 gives -1.7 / 10.8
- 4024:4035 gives -0.8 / 10.2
